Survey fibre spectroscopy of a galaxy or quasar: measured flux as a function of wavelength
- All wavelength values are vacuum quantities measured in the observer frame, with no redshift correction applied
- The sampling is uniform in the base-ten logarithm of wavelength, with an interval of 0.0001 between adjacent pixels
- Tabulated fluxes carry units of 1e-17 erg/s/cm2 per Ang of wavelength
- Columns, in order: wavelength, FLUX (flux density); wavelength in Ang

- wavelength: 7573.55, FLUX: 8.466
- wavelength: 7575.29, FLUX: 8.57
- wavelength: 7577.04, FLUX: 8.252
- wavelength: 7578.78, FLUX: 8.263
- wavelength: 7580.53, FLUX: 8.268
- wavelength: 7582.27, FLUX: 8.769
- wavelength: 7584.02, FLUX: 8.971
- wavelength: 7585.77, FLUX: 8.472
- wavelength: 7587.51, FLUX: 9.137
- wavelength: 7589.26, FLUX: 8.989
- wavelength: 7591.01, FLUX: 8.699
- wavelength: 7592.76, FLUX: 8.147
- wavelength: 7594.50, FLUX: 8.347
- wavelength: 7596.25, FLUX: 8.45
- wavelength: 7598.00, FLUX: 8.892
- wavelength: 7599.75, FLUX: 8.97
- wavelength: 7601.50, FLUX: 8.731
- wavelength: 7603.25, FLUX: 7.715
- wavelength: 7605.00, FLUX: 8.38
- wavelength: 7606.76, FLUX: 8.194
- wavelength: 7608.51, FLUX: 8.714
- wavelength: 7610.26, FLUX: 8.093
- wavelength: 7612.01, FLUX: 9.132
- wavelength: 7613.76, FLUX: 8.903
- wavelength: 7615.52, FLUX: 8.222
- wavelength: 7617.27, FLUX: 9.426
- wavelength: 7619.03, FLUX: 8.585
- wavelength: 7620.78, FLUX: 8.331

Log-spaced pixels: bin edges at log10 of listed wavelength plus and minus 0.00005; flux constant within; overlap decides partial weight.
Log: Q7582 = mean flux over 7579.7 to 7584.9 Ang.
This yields 8.67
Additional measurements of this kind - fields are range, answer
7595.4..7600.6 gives 8.77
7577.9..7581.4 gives 8.27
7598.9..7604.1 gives 8.47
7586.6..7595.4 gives 8.67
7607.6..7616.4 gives 8.62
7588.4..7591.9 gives 8.83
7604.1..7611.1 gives 8.34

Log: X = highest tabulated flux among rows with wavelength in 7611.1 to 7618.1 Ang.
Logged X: 9.426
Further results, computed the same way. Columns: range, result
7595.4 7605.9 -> 8.97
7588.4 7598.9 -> 8.989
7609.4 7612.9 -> 9.132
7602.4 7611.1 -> 8.714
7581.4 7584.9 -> 8.971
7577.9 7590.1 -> 9.137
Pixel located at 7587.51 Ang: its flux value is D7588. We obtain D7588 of 9.137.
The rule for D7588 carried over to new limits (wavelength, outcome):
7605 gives 8.38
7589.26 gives 8.989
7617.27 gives 9.426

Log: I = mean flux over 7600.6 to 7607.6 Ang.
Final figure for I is 8.25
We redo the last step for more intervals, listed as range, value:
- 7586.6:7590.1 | 9.07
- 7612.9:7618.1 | 8.84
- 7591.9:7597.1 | 8.33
